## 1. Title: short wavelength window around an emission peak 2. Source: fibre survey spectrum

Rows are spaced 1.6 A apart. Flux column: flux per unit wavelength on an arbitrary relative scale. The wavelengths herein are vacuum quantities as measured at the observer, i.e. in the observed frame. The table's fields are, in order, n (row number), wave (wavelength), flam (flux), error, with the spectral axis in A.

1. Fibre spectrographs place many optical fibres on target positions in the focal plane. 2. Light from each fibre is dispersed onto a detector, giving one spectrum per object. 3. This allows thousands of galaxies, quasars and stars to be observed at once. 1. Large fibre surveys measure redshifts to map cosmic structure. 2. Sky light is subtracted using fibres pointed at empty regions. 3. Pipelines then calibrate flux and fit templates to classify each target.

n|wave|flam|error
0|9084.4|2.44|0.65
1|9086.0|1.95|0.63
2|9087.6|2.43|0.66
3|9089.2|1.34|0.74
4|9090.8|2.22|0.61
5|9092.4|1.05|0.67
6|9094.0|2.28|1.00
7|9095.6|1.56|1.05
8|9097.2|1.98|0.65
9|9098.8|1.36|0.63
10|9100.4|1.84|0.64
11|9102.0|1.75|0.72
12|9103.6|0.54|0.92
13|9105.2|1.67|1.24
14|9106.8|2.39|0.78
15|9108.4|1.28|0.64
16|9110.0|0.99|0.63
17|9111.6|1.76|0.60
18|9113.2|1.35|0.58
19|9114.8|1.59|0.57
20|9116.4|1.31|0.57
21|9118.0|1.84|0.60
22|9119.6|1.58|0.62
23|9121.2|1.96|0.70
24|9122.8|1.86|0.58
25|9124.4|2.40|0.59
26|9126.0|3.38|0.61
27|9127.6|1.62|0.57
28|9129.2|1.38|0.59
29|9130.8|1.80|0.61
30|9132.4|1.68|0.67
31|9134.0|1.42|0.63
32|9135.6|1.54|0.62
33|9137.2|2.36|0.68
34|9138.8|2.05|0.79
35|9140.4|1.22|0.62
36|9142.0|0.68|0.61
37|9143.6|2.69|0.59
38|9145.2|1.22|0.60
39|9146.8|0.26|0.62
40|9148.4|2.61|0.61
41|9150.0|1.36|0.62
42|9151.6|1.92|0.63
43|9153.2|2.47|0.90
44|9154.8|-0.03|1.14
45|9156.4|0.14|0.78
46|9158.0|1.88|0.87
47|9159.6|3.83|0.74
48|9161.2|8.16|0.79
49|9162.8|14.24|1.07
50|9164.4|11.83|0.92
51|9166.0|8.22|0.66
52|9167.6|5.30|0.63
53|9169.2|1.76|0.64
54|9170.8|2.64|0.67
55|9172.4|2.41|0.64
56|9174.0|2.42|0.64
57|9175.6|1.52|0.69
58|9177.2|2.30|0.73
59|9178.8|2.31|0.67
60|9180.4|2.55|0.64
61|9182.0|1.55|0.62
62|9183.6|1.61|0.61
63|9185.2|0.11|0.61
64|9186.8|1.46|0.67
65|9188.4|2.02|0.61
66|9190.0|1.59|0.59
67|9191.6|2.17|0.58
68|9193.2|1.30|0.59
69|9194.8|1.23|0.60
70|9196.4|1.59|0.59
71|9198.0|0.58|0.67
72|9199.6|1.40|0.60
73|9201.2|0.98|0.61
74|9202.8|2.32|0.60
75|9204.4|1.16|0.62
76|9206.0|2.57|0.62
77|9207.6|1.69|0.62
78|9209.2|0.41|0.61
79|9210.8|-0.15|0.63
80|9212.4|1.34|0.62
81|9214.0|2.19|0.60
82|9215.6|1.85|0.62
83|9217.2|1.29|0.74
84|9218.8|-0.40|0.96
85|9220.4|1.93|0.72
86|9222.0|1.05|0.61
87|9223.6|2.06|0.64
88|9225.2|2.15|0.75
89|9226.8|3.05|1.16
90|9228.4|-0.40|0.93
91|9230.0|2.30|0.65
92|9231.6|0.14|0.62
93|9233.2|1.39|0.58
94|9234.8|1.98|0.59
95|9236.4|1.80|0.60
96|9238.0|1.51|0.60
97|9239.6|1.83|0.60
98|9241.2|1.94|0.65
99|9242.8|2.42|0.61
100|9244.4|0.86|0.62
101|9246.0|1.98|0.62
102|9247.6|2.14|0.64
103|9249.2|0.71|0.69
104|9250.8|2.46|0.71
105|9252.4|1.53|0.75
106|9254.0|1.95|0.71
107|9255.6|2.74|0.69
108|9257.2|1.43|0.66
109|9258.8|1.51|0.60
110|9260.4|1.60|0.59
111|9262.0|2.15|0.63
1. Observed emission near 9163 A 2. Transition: [O III] 5007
